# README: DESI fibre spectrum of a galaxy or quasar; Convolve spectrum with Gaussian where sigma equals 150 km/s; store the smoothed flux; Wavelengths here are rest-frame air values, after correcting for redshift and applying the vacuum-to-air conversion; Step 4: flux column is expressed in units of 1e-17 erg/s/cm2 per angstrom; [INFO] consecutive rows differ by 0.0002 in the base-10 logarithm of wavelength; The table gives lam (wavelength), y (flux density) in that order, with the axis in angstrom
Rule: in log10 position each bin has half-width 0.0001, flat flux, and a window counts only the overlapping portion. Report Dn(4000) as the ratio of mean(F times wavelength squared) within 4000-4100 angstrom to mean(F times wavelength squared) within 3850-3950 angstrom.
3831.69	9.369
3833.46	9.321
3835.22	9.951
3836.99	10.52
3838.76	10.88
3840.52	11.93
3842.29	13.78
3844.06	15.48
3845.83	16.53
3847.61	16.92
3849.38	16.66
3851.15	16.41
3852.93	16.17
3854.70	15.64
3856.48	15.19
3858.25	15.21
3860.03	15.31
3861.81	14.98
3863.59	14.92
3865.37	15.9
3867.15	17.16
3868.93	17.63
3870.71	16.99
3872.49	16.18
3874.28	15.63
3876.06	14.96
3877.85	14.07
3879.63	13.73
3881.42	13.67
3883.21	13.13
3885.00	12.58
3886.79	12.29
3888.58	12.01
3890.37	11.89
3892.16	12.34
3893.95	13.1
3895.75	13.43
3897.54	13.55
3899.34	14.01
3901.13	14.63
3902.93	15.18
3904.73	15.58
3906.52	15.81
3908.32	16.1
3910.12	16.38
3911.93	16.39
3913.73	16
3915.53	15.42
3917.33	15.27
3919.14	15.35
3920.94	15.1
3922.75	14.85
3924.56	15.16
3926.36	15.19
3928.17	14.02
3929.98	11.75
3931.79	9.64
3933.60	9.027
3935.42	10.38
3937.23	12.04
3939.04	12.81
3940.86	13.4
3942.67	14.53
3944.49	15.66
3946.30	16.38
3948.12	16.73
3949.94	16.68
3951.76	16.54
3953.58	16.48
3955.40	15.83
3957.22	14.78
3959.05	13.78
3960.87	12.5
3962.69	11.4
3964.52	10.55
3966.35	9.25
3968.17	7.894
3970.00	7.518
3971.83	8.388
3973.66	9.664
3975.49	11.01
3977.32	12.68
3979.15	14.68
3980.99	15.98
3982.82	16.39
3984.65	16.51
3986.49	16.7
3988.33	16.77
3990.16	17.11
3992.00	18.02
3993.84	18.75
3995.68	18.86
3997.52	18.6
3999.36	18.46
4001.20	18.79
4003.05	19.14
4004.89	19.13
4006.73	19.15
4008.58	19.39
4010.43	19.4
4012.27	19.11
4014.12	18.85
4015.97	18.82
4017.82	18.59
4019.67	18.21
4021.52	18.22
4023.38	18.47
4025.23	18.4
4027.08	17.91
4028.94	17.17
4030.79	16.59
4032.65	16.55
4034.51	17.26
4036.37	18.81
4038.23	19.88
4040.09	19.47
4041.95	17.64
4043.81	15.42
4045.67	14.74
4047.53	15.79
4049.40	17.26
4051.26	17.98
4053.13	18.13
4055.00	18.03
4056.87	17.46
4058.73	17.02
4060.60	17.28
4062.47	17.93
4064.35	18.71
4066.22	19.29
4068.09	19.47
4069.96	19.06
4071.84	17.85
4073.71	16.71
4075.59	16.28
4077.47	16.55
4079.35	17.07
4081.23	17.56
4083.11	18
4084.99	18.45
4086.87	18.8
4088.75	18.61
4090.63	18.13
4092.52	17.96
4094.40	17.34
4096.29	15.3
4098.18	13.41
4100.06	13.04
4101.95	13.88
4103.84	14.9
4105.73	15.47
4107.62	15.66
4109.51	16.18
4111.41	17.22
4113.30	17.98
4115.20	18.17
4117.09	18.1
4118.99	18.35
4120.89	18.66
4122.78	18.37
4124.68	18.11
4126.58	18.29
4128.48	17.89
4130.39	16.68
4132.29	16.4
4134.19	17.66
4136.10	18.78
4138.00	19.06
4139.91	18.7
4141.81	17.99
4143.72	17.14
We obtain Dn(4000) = 1.3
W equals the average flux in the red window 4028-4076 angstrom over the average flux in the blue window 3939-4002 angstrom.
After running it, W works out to 1.2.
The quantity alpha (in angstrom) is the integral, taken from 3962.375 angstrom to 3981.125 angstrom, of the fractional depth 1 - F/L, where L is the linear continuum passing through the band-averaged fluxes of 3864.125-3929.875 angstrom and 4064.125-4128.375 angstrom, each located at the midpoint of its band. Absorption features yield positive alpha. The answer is 6.1 angstrom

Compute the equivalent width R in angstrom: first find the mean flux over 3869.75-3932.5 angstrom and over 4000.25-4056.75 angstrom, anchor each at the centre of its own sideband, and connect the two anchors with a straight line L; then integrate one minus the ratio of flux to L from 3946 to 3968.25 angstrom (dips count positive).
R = 2.9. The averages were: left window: 14.3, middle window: 13.9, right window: 18.1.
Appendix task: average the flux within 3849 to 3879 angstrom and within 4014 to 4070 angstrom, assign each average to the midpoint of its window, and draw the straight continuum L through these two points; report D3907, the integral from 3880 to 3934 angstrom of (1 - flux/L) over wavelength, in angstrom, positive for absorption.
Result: 7.58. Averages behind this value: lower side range 15.8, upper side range 17.9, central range 14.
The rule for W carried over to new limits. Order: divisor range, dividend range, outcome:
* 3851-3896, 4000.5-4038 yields 1.26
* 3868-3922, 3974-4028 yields 1.20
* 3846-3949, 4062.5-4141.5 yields 1.19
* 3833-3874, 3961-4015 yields 1.04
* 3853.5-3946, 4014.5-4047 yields 1.24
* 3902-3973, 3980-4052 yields 1.31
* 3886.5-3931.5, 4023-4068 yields 1.23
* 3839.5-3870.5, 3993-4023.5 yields 1.20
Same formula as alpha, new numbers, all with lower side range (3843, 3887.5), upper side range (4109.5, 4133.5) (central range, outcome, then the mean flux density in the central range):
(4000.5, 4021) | -2.73 angstrom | 18.9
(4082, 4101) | 0.63 angstrom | 16.9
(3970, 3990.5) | 3.30 angstrom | 13.8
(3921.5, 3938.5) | 3.66 angstrom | 12.5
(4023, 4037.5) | -0.63 angstrom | 17.6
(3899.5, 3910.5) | 0.17 angstrom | 15.5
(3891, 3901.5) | 1.49 angstrom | 13.4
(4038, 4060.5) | -0.30 angstrom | 17.3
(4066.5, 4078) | -0.32 angstrom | 17.8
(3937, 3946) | 1.16 angstrom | 14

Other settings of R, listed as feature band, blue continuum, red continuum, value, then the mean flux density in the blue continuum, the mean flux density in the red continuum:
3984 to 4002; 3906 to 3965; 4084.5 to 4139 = -3.1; 14.3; 17.1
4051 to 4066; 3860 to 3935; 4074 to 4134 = -1.3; 14.4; 17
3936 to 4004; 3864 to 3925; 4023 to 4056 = 6.7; 14.7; 17.5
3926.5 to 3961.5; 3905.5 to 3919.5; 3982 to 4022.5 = 6.0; 15.9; 18.3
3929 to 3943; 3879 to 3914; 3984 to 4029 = 3.6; 14.1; 18.4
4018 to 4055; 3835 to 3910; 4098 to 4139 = -3.3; 14.5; 17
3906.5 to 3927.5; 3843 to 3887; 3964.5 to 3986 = -2.8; 15.4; 11.9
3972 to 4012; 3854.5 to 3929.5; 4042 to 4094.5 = -0.9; 14.8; 17.6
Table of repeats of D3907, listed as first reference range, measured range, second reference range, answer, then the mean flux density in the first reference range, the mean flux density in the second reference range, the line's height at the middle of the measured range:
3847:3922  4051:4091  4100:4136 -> -3.14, 15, 17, 16.6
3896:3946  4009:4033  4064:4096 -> -2.47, 14.2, 17.9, 16.5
